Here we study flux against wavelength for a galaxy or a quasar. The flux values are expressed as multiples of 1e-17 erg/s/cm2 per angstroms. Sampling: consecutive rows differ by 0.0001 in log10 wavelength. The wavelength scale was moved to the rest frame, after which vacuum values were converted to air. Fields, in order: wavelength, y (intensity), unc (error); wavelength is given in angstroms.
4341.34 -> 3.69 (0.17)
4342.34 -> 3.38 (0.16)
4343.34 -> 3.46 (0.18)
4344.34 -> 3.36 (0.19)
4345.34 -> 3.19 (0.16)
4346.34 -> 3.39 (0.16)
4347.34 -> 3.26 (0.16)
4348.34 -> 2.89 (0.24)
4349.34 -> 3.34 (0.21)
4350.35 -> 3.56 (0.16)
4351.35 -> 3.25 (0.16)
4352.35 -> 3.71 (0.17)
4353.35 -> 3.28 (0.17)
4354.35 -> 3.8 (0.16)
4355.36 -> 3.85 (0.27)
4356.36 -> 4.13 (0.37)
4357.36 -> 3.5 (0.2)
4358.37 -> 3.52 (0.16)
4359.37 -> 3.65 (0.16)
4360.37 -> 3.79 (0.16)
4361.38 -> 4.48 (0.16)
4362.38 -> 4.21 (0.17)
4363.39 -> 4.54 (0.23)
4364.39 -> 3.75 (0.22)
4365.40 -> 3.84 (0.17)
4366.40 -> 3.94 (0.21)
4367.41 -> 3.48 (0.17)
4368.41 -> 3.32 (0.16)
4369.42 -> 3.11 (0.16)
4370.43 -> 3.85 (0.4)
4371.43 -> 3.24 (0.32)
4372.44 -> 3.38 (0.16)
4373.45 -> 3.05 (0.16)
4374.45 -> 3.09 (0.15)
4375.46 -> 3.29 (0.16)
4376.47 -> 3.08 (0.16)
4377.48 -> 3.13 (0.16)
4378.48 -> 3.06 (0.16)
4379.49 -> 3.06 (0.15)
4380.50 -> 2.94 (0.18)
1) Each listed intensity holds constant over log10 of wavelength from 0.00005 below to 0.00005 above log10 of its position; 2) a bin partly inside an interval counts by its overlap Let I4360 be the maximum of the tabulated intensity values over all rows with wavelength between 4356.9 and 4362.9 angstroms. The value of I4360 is 4.48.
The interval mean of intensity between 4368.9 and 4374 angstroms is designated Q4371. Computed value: 3.32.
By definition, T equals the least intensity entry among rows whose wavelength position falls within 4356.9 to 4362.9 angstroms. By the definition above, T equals 3.5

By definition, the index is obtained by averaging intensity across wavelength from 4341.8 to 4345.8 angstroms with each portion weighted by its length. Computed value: 3.35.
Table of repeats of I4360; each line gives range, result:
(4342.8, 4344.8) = 3.46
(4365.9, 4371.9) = 3.94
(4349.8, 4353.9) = 3.71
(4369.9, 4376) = 3.85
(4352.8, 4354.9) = 3.8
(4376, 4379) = 3.13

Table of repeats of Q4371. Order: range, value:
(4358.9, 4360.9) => 3.73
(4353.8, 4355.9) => 3.81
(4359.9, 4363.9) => 4.25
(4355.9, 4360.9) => 3.72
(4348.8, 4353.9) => 3.43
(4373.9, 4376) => 3.19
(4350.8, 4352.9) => 3.49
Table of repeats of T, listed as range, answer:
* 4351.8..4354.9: 3.28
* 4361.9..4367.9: 3.48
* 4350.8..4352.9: 3.25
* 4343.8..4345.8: 3.19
